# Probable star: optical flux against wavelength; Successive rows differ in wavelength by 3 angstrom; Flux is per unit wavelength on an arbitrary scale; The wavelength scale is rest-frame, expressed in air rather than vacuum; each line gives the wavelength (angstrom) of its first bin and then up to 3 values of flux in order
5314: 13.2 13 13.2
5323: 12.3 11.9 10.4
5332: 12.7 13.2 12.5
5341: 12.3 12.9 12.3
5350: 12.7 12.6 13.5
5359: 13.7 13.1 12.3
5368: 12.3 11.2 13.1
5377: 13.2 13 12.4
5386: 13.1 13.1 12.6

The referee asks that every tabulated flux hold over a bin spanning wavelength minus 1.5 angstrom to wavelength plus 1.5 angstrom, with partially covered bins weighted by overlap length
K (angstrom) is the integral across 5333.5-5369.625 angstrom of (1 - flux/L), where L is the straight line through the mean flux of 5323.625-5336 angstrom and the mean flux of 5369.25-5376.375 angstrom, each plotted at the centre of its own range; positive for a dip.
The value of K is -1.9 angstrom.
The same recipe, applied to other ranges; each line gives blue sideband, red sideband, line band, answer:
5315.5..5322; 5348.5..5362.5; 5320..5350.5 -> 1.7 angstrom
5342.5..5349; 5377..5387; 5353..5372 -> 0.0 angstrom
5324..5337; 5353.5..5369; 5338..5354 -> 0.0 angstrom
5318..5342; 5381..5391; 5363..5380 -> 0.3 angstrom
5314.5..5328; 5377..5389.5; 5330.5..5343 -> 0.0 angstrom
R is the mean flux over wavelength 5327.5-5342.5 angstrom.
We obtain 12.2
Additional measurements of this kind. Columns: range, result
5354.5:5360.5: 13.6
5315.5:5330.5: 12.2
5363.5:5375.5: 12.2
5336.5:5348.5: 12.5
